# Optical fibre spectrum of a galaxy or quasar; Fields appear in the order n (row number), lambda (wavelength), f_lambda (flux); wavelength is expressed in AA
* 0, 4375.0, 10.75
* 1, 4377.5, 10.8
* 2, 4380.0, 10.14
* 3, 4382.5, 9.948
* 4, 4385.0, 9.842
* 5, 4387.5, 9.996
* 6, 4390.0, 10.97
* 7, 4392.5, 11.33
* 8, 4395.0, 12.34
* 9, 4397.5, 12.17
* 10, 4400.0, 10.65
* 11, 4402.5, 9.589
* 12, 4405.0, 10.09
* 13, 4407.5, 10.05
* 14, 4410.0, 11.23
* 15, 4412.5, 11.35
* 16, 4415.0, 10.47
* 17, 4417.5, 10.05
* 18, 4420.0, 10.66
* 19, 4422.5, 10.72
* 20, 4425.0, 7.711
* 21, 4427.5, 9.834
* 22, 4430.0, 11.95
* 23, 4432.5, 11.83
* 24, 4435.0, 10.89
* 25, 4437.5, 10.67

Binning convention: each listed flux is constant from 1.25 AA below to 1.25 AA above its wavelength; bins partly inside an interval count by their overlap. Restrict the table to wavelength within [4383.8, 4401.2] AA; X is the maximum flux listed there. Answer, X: 12.34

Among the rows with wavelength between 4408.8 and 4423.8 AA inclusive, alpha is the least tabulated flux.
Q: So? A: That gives 10.05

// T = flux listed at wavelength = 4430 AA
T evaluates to 11.95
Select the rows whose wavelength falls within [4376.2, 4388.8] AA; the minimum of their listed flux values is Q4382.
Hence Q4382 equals 9.842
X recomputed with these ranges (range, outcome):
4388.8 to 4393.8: 11.33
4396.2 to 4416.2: 12.17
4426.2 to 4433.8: 11.95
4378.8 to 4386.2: 10.14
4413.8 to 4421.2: 10.66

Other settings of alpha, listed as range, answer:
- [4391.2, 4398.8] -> 11.33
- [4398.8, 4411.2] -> 9.589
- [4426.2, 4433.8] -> 9.834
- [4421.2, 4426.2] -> 7.711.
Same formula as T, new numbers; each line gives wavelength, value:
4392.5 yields 11.33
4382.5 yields 9.948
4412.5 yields 11.35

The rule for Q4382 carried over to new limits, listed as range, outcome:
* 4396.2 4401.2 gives 10.65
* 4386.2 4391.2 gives 9.996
